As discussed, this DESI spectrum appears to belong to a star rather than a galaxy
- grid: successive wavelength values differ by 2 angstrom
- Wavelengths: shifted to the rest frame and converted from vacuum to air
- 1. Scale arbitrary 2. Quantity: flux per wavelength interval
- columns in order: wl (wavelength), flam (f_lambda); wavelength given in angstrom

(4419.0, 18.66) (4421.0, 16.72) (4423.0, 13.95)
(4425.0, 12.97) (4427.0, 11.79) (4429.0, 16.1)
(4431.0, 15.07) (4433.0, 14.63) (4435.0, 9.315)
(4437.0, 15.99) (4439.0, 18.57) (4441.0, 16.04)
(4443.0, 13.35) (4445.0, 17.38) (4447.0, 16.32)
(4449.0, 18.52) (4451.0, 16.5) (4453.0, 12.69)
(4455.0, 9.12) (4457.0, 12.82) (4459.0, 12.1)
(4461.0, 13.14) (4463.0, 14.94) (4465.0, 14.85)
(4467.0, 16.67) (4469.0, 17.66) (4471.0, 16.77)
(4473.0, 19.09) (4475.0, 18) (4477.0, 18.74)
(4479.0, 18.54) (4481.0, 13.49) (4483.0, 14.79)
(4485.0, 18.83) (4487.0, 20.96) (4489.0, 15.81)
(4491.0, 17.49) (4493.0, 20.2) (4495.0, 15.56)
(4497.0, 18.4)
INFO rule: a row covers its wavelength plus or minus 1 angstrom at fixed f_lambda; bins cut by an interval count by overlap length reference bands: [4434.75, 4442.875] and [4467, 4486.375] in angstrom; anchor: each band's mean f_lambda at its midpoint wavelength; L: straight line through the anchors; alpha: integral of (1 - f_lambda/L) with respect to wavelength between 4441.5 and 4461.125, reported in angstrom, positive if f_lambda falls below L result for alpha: 2.05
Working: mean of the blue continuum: 15.3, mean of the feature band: 14.3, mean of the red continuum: 17.4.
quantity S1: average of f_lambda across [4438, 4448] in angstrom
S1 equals 16.3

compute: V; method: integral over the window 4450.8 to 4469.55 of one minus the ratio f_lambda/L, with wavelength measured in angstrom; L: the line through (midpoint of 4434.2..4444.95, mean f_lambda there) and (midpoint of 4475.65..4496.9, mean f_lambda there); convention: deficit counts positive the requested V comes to 2.6 angstrom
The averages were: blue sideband 15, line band 13.9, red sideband 17.5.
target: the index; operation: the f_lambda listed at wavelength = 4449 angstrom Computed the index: 18.52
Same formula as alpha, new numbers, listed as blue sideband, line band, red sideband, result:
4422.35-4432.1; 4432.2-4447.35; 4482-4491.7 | -0.41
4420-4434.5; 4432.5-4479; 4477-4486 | 0.35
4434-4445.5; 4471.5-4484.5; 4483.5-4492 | 0.20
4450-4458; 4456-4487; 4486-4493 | -1.24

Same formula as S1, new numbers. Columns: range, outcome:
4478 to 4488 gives 17.3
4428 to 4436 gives 13.8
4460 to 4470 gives 15.5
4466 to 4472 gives 17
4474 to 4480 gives 18.4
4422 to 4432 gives 14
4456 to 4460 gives 12.5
